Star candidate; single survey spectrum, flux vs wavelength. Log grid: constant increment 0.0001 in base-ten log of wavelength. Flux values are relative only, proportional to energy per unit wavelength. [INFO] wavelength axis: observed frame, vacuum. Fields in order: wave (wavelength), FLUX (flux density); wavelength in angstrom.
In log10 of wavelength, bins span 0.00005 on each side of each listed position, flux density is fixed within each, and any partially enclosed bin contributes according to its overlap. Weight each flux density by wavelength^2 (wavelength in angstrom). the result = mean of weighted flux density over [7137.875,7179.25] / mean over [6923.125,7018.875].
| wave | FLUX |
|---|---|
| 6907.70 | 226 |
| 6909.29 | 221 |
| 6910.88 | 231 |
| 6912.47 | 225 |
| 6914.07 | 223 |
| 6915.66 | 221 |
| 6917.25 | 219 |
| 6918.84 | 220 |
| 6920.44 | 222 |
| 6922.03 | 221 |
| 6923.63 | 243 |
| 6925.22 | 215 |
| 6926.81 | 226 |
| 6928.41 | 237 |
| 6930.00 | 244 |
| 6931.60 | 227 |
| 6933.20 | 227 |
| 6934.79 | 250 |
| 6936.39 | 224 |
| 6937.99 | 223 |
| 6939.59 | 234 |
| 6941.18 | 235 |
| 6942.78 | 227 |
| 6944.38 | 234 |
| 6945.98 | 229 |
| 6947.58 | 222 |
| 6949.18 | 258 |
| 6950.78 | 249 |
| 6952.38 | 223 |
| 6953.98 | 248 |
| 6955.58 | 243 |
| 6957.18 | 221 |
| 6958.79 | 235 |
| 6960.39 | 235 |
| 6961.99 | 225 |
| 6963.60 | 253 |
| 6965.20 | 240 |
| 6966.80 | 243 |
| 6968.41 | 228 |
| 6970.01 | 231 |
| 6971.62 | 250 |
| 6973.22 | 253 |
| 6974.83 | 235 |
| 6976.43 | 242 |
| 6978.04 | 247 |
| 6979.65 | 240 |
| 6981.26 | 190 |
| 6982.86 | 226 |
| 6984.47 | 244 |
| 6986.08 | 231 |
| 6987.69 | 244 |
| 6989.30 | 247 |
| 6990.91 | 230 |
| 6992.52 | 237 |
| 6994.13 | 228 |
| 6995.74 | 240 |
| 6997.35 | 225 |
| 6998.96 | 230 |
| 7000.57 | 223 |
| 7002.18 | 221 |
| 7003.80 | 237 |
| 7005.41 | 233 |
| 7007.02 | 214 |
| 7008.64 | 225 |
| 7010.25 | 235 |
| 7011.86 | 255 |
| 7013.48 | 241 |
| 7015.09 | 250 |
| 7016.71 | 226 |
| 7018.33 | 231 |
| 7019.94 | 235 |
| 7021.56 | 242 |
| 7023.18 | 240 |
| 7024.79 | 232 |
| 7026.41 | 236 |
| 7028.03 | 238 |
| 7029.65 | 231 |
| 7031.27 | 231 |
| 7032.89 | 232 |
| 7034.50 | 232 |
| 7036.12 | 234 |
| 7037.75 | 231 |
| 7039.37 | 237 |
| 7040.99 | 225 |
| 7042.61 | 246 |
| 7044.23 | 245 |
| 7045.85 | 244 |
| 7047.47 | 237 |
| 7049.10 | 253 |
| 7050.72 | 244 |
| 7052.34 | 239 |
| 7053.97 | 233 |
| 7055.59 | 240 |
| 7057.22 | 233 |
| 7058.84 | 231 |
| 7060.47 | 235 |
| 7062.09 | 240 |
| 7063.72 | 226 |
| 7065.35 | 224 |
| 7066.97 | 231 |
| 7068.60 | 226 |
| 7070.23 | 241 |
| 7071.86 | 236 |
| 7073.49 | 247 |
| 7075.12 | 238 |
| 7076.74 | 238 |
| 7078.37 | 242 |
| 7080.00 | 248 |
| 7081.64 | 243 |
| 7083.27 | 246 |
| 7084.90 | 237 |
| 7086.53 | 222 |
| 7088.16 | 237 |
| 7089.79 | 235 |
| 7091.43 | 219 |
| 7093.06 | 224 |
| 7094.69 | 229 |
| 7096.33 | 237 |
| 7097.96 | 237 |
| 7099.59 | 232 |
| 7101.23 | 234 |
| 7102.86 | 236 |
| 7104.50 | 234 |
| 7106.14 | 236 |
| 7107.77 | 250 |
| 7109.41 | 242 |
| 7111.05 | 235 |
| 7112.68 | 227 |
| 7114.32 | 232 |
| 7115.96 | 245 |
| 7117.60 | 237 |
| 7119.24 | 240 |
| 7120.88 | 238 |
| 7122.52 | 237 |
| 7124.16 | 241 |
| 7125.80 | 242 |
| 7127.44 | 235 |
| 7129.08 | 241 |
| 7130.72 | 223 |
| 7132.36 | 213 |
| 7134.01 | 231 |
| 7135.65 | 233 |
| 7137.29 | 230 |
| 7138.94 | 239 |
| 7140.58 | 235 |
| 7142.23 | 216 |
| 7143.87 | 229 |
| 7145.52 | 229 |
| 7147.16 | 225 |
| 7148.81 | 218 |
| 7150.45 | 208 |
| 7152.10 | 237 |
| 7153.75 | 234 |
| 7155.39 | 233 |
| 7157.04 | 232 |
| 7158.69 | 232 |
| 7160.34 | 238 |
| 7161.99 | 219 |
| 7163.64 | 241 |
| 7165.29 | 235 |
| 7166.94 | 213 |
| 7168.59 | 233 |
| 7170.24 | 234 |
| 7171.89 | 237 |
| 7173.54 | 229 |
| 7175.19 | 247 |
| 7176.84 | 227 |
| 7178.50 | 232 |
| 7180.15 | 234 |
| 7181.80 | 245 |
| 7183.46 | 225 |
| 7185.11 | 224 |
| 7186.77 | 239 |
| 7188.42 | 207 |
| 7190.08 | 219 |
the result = 1.04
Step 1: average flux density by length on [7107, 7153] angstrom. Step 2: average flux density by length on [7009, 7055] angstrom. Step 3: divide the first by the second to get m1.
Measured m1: 1.0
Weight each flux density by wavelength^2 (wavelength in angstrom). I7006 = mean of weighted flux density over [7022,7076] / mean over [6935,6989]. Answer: 1.0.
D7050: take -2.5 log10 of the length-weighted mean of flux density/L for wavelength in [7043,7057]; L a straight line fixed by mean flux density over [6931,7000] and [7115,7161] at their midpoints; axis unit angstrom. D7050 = -0.04 mag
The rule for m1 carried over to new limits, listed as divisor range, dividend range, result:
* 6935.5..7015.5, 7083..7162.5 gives 0.99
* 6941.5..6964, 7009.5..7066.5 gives 1.01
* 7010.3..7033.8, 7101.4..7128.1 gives 1.00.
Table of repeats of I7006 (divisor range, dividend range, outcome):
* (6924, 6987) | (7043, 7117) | 1.04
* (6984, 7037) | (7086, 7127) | 1.03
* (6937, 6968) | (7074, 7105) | 1.04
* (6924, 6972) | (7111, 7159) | 1.04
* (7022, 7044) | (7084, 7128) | 1.02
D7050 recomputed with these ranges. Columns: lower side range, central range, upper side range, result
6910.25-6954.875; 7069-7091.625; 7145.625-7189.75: -0.04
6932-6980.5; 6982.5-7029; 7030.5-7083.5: 0.01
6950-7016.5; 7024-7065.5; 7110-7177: -0.01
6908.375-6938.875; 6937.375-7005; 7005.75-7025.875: -0.01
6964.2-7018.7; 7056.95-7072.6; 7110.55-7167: 0.00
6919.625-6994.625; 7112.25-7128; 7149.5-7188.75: -0.03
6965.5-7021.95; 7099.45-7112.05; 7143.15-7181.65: -0.03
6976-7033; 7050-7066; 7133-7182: -0.01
